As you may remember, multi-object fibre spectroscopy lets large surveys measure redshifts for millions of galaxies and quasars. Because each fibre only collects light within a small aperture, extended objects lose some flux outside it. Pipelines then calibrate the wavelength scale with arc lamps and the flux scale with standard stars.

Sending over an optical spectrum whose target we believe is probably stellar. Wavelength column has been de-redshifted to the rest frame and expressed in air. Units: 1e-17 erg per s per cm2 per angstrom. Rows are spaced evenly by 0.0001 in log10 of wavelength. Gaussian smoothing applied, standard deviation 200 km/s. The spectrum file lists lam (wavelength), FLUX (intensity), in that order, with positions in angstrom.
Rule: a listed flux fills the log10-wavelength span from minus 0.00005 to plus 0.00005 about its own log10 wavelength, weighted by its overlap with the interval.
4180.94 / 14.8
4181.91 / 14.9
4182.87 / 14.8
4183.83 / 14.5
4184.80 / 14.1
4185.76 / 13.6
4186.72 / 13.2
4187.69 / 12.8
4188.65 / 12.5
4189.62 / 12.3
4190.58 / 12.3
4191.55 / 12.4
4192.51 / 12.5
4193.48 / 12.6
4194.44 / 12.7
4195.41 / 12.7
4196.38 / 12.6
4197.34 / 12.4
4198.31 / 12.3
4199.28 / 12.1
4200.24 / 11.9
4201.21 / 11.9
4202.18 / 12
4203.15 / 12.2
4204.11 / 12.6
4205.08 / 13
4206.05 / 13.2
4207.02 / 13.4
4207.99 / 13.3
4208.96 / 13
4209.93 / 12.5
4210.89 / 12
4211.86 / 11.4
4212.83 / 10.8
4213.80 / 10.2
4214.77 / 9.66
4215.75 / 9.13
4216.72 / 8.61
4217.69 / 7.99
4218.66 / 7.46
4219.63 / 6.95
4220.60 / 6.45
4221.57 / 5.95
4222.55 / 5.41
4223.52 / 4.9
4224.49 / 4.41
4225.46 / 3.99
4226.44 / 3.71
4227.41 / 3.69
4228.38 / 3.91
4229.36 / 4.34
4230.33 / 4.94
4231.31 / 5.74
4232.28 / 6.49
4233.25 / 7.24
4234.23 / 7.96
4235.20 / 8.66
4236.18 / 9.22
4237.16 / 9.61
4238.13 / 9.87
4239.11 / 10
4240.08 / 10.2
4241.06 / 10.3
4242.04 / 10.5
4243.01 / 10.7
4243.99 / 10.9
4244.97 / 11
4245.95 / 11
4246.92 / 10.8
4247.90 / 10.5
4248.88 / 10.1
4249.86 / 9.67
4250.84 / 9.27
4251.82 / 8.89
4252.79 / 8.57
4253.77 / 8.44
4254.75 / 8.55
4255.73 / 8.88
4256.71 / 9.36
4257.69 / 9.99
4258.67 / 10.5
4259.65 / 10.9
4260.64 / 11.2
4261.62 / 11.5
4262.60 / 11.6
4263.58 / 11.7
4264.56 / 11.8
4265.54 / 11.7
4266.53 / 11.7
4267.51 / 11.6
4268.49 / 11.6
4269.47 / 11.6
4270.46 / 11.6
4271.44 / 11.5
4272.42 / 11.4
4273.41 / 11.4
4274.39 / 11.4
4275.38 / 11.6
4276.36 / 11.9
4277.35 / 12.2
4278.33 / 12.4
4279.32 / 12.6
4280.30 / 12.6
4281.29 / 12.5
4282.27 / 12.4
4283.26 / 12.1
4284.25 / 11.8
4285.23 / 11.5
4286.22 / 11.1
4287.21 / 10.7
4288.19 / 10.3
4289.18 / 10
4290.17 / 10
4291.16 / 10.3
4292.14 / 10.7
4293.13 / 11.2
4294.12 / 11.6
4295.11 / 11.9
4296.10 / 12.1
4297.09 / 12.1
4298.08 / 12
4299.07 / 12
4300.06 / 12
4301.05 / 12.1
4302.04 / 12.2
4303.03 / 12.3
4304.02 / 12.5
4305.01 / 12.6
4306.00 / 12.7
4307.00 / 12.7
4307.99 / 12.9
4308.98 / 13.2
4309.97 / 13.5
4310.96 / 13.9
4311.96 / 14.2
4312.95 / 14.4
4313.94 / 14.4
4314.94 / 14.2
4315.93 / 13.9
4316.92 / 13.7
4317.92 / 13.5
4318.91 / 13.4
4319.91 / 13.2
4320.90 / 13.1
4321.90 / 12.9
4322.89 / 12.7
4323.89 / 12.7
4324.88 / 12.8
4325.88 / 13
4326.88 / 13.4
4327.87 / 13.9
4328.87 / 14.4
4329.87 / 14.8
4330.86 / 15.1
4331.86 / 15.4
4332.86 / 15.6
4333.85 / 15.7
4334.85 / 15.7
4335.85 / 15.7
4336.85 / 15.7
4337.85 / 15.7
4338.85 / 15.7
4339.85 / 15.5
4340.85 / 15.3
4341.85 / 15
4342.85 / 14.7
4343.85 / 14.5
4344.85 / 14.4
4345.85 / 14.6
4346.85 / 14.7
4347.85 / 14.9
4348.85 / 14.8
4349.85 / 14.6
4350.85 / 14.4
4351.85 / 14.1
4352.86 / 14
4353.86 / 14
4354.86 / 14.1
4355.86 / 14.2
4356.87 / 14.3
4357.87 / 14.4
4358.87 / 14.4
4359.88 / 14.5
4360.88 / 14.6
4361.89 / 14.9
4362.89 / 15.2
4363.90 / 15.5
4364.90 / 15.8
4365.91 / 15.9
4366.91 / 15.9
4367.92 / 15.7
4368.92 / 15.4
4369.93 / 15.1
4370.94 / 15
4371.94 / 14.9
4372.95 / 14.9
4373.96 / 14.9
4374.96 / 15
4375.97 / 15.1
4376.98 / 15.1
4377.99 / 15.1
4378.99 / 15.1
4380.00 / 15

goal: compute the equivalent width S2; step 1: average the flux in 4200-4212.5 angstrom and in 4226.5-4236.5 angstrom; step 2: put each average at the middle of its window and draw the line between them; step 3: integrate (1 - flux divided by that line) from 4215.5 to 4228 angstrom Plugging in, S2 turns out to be 3.9 angstrom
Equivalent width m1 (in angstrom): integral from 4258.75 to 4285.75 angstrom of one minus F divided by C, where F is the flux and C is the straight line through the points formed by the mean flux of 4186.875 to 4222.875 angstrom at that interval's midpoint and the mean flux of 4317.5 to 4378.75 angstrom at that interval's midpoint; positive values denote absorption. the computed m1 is 2.3 angstrom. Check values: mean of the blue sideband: 11.2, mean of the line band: 11.7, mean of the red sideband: 14.7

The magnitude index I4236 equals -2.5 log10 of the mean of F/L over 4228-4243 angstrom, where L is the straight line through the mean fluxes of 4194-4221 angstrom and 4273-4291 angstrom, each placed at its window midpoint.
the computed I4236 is 0.37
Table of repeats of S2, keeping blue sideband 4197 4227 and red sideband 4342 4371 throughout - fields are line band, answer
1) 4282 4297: 1.54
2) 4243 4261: 2.00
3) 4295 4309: 0.61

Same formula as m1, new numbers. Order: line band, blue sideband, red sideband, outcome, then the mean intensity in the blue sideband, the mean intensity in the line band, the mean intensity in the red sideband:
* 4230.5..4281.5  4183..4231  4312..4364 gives 6.26 angstrom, 10.3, 10.4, 14.4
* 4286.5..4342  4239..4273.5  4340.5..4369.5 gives -0.63 angstrom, 10.6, 13.2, 14.8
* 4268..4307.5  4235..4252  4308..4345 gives 1.86 angstrom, 10.1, 11.7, 14.3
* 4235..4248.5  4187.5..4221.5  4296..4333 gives 1.99 angstrom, 11.4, 10.3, 13.3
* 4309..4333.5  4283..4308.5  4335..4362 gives -1.29 angstrom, 11.7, 13.8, 14.7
